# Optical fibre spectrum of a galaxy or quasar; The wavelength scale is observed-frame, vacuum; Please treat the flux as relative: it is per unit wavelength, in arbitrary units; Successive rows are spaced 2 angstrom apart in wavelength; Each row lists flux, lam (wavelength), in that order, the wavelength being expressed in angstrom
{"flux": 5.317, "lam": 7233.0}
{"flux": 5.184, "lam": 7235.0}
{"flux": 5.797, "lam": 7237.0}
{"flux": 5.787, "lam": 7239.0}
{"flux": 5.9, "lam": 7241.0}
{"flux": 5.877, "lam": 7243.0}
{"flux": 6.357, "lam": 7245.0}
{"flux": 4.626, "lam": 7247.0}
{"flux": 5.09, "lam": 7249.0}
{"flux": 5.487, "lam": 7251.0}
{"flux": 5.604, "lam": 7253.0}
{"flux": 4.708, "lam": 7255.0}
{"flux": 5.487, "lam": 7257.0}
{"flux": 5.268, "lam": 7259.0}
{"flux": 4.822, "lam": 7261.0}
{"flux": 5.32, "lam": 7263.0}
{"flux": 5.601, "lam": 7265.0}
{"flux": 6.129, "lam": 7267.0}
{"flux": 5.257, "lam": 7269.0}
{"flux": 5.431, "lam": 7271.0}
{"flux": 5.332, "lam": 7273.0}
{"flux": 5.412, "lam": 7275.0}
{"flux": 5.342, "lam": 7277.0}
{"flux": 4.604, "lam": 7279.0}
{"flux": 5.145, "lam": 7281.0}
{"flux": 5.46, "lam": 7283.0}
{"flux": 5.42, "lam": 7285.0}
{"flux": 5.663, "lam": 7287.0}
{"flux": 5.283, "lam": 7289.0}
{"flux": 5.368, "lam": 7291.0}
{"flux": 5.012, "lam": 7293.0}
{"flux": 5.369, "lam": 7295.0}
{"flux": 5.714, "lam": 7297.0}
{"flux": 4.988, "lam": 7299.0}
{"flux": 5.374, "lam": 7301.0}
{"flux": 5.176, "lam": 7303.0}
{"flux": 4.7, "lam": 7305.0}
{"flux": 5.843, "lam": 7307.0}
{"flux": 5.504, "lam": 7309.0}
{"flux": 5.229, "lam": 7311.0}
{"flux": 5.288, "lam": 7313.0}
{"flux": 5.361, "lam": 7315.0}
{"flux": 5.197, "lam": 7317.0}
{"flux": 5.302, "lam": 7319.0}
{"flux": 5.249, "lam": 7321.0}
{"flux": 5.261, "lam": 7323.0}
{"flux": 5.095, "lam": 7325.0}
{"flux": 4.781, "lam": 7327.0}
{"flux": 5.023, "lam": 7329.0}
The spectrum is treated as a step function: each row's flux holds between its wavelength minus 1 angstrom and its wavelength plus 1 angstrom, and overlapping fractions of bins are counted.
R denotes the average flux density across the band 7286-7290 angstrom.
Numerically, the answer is 5.47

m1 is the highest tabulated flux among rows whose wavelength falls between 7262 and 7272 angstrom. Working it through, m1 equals 6.129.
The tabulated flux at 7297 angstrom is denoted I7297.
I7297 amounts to 5.714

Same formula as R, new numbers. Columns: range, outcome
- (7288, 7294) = 5.22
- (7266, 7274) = 5.54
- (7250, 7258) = 5.32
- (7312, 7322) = 5.28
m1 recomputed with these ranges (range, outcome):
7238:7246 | 6.357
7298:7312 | 5.843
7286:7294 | 5.663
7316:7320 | 5.302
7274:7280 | 5.412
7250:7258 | 5.604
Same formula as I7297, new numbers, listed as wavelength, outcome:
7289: 5.283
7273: 5.332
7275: 5.412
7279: 4.604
